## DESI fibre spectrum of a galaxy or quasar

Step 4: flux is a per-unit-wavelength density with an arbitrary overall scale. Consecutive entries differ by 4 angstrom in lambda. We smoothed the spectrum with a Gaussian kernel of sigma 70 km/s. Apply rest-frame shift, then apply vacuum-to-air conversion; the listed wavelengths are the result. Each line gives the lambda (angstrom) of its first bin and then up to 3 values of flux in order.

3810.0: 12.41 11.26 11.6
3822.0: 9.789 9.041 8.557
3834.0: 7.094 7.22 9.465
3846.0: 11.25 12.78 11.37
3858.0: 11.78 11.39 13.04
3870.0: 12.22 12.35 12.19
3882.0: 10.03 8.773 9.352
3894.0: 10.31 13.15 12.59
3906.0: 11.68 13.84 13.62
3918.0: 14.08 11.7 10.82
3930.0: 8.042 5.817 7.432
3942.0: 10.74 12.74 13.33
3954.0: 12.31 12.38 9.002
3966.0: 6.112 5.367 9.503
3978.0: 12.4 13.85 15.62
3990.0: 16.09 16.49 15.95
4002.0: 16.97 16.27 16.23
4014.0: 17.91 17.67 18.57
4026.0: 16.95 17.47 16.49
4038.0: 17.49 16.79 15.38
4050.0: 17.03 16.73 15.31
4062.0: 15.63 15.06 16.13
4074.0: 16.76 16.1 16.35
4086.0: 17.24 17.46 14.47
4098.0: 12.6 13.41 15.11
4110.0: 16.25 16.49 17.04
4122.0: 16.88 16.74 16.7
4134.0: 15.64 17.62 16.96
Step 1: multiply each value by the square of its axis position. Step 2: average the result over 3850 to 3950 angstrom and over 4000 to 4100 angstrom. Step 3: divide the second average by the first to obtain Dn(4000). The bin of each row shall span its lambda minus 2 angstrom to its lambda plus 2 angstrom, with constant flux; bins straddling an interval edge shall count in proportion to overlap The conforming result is 1.57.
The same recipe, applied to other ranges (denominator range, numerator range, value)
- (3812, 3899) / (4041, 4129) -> 1.69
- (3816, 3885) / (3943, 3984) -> 1.07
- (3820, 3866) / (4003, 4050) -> 1.85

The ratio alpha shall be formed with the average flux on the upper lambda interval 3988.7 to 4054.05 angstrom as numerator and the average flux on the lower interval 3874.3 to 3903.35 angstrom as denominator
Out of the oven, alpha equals 1.54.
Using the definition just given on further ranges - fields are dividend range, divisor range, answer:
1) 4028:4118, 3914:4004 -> 1.37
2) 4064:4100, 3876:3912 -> 1.39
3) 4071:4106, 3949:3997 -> 1.30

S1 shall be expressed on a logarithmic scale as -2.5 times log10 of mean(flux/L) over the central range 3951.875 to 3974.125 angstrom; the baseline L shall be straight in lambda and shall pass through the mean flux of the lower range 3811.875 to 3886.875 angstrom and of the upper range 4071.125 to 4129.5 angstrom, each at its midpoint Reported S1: 0.39 mag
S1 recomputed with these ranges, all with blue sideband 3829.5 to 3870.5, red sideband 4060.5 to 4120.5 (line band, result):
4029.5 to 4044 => -0.17 mag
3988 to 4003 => -0.19 mag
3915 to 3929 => 0.01 mag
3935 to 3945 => 0.34 mag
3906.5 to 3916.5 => -0.13 mag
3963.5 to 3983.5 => 0.38 mag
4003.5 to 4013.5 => -0.18 mag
